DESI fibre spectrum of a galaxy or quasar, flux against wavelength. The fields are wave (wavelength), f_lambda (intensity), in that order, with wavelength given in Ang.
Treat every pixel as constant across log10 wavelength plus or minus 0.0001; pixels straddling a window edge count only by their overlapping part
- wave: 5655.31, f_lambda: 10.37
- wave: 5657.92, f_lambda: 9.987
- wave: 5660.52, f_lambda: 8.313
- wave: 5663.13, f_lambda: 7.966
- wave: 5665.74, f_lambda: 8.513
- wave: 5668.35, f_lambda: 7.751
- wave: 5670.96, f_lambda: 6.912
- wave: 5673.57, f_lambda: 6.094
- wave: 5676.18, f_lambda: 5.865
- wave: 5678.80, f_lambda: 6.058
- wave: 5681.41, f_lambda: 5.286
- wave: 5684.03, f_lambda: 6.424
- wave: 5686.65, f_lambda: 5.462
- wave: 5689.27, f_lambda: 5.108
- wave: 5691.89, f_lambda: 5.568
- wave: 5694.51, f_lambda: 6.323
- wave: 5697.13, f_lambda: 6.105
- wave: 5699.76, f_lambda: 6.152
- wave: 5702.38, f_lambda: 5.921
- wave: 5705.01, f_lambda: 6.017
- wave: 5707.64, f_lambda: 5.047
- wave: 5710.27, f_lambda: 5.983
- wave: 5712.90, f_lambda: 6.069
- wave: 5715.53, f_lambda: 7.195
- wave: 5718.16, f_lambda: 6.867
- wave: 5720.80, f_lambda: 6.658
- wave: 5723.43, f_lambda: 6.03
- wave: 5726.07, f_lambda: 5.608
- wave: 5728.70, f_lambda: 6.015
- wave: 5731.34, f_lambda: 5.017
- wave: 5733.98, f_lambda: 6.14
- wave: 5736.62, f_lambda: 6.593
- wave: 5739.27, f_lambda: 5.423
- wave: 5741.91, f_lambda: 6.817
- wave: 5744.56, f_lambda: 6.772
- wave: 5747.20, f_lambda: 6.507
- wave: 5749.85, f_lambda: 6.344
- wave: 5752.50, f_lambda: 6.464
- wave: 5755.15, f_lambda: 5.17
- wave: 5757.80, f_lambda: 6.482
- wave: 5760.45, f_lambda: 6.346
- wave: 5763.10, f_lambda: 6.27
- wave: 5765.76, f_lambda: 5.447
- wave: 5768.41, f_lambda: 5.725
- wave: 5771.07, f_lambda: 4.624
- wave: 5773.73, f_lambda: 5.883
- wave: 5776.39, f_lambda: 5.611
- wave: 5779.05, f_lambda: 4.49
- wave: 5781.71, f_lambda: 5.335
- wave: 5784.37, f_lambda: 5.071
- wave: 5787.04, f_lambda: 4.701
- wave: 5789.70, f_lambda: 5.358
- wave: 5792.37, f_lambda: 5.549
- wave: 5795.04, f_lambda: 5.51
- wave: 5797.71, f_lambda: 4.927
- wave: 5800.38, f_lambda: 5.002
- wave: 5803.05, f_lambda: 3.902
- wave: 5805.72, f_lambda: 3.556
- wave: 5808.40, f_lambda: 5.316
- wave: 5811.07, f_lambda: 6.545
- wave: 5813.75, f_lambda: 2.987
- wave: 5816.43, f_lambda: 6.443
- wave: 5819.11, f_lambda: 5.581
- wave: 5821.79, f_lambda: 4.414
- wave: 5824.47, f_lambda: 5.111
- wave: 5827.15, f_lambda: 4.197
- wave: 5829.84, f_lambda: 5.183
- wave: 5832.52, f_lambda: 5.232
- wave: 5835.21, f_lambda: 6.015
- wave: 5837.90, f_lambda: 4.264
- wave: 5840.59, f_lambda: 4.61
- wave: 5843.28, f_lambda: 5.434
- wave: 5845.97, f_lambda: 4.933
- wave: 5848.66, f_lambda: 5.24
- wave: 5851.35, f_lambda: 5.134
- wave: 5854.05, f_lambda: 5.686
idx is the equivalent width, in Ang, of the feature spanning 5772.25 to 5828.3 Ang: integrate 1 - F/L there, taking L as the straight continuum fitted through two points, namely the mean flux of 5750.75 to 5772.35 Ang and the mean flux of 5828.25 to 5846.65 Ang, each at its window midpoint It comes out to 4.4 Ang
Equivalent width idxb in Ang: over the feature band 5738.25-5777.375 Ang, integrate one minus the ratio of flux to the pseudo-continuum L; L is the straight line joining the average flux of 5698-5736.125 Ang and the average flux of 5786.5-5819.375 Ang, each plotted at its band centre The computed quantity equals -3.0 Ang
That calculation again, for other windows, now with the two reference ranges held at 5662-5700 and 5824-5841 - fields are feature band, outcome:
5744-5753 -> -1.20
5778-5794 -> 0.84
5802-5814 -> 1.32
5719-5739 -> -0.26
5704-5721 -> -0.48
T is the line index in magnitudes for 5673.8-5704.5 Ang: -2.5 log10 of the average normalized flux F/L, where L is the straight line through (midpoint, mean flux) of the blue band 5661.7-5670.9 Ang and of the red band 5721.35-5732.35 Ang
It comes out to 0.21 mag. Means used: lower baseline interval 7.92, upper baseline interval 5.76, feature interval 5.86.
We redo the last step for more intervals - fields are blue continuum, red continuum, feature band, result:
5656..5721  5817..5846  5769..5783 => 0.084 mag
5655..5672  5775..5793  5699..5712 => 0.248 mag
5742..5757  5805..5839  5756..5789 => 0.079 mag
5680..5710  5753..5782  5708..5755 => -0.095 mag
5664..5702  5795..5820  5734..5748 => -0.134 mag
